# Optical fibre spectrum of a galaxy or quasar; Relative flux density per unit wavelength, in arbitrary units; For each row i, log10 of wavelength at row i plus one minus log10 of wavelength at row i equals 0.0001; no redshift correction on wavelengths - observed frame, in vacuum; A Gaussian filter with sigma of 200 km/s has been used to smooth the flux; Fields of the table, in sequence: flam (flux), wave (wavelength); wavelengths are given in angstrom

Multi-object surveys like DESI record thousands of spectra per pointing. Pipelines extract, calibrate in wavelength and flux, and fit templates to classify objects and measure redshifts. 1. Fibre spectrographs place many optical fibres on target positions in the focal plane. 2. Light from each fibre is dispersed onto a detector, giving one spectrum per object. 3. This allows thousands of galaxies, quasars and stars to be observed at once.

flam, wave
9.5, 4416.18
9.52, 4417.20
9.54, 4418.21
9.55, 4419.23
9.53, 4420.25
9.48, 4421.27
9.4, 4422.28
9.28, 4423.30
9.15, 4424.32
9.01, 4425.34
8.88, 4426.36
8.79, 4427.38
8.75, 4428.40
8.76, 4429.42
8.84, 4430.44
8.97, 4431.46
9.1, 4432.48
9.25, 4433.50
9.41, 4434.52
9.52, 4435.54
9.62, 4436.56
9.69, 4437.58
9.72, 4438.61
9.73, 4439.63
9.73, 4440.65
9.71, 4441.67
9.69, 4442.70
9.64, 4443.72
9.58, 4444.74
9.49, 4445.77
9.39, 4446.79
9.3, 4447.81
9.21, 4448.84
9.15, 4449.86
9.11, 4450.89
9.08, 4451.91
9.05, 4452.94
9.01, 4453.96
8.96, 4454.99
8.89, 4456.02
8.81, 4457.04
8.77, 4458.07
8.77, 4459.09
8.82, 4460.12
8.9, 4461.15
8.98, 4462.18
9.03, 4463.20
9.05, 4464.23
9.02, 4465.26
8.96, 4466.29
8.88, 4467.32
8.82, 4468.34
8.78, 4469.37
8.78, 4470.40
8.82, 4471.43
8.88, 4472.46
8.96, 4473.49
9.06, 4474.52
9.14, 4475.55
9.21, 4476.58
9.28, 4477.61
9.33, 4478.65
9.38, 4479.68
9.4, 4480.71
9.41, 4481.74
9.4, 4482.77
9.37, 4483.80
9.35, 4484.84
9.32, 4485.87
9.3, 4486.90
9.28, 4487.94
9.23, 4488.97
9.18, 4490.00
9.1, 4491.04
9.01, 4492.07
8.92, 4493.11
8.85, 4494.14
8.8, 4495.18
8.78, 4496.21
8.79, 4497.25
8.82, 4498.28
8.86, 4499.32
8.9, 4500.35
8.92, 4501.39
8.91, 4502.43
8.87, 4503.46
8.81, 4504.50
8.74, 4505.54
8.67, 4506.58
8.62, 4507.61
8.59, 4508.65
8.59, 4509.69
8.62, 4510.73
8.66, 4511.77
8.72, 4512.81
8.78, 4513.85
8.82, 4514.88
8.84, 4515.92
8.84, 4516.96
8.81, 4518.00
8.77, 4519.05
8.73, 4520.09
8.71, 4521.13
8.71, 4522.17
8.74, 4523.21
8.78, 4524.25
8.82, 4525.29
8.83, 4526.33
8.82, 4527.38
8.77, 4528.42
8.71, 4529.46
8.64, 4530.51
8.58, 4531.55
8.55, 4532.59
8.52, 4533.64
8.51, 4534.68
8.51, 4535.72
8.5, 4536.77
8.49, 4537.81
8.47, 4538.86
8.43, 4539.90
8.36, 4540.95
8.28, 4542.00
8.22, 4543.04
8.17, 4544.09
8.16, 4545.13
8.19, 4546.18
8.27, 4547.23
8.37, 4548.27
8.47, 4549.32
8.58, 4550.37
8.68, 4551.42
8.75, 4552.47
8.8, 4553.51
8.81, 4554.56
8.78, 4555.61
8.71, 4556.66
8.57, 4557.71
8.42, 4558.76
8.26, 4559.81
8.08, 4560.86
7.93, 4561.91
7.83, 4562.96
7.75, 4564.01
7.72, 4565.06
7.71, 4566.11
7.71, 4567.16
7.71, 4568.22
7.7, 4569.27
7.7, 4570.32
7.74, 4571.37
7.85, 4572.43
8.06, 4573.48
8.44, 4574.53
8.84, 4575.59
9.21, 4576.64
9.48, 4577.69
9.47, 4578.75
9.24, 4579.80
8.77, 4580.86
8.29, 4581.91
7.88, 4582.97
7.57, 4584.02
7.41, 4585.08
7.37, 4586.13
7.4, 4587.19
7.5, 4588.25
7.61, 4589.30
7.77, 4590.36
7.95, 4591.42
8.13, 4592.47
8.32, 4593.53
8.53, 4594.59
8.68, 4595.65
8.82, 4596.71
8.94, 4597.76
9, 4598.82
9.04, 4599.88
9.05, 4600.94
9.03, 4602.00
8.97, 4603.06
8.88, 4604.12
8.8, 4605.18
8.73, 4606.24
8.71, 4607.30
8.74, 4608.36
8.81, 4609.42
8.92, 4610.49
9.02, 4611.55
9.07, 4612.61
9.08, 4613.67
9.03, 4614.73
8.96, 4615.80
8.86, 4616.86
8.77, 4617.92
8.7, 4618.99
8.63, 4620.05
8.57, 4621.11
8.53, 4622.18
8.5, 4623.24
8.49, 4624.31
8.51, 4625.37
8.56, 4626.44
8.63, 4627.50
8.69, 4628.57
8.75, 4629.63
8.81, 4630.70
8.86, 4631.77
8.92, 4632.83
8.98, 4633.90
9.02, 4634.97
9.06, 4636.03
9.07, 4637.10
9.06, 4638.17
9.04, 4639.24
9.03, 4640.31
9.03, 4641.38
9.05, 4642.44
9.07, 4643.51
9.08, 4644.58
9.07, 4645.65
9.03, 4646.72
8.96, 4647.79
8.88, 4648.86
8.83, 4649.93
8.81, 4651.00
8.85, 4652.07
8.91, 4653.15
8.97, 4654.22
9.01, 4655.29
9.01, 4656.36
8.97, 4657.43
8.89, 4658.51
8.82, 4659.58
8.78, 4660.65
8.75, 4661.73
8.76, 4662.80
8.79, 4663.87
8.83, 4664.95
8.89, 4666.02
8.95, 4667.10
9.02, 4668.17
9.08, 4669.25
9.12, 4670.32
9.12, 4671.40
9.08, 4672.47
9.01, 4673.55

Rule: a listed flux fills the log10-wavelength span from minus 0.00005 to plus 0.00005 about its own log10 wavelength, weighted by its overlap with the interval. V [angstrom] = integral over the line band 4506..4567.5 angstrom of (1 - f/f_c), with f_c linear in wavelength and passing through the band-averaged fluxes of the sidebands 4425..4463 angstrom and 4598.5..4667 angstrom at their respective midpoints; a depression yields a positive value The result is 3.6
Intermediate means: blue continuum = 9.19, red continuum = 8.87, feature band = 8.51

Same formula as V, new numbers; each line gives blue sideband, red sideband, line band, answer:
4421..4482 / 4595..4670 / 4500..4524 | 0.82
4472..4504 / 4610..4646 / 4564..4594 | 2.89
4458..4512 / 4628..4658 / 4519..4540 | 0.76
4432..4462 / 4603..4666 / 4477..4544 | 2.26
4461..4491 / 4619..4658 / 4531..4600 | 5.18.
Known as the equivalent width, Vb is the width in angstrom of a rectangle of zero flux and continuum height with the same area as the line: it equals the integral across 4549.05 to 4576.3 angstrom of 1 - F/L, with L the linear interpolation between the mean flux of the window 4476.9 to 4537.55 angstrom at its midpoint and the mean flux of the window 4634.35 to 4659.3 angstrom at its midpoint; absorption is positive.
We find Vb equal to 2.1 angstrom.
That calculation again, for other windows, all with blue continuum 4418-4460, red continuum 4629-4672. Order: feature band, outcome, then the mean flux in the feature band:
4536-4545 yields 0.73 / 8.36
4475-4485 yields -0.15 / 9.32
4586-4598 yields 1.25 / 8.09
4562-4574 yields 1.70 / 7.78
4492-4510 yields 0.70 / 8.8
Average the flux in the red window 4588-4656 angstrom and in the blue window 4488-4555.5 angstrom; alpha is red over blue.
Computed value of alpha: 1.01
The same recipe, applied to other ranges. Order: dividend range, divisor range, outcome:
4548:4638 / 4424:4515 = 0.94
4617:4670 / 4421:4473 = 0.97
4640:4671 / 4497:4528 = 1.02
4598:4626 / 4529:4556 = 1.04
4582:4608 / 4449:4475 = 0.93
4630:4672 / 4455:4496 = 0.99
